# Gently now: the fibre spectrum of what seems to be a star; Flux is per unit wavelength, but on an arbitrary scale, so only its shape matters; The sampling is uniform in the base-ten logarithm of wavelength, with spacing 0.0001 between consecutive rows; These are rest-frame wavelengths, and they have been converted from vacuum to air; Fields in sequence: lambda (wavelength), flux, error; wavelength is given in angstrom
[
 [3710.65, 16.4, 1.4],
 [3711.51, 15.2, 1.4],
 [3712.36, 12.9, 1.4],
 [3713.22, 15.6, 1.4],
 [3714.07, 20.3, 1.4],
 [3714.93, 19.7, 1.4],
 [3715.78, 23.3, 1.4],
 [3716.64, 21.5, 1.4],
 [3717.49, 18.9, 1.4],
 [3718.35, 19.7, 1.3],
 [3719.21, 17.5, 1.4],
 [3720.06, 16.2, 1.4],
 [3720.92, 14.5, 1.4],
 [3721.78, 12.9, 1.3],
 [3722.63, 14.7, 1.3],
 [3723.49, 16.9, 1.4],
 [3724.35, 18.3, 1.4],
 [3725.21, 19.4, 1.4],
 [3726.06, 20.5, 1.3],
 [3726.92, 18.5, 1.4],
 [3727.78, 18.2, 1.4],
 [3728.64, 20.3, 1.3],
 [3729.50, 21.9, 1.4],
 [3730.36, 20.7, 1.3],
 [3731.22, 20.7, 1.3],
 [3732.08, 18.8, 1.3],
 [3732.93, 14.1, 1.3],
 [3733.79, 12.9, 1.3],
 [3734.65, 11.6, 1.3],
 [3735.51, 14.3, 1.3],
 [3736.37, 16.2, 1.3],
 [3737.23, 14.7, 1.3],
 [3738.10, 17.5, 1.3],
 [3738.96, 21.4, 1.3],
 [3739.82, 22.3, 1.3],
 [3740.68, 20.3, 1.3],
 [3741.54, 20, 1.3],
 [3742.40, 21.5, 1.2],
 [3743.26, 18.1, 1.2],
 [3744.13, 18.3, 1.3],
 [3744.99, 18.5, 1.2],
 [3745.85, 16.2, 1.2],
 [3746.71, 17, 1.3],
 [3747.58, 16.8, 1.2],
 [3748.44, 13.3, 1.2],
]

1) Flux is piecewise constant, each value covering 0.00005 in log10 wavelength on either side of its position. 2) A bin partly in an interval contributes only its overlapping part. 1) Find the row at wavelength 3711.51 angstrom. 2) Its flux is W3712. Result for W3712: 15.2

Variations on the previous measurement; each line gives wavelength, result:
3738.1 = 17.5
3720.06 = 16.2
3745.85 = 16.2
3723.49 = 16.9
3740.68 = 20.3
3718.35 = 19.7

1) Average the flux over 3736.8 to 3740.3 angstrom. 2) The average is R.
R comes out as 19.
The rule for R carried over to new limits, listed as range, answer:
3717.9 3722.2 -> 16.1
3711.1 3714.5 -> 16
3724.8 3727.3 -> 19.5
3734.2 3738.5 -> 14.8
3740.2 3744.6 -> 19.7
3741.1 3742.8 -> 20.8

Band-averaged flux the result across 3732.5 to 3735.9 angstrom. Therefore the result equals 13.3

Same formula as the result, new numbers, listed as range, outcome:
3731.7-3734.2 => 15.3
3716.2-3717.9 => 20.2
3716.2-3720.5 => 18.7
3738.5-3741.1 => 21.3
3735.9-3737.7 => 15.4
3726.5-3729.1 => 19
